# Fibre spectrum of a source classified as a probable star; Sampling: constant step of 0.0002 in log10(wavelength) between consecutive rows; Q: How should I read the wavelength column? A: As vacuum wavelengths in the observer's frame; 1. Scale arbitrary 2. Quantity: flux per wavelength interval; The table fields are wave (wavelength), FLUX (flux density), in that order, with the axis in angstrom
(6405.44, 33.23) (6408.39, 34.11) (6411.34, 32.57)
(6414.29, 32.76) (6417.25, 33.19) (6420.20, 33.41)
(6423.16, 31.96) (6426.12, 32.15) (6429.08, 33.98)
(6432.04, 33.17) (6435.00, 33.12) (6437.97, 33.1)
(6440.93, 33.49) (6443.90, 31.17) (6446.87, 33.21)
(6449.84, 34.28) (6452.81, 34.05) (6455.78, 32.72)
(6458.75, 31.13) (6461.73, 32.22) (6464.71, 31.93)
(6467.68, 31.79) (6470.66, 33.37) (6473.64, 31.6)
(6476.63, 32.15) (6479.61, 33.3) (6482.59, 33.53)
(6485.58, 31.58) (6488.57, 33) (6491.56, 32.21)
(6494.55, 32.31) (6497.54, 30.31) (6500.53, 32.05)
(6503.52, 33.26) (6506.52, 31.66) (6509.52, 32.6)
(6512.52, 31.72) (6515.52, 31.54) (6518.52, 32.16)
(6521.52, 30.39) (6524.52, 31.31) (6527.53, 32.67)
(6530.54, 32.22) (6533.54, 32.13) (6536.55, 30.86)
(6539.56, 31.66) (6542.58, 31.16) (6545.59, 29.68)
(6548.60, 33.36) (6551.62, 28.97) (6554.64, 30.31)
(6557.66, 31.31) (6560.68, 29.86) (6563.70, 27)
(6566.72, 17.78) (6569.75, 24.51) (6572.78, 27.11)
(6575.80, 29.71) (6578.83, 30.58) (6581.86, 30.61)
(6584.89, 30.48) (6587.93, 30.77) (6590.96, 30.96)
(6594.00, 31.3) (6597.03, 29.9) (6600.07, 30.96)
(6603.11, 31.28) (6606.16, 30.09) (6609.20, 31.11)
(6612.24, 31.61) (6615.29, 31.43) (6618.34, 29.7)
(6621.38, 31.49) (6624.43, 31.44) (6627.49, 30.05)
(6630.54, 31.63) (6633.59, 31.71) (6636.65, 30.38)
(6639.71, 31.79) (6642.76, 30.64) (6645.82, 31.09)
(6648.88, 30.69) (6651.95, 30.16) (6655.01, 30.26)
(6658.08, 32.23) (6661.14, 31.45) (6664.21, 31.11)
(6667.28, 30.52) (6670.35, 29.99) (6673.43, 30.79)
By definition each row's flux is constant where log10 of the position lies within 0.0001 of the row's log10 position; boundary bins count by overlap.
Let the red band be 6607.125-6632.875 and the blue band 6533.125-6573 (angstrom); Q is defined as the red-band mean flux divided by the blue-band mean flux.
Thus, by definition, 1.1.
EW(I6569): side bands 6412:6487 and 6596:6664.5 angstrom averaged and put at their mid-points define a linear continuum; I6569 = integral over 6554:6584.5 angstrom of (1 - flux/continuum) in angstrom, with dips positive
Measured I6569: 3.5 angstrom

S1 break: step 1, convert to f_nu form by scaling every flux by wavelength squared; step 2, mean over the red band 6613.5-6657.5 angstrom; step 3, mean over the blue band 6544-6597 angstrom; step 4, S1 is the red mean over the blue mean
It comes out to 1.08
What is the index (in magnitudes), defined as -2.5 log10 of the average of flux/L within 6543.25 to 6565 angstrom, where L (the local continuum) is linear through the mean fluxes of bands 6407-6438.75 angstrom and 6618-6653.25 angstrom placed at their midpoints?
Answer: 0.06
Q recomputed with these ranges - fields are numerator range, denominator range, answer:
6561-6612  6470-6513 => 0.90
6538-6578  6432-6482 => 0.88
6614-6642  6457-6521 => 0.97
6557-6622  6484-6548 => 0.93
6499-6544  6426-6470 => 0.97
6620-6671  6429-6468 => 0.94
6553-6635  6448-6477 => 0.92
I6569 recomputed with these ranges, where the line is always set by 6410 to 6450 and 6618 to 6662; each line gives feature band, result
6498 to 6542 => 0.4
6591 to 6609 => 0.4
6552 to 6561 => 0.4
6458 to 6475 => 0.3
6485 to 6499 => 0.2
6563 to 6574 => 2.7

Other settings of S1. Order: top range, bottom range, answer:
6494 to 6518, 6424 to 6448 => 0.99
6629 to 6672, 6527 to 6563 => 1.03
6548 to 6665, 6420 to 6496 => 0.97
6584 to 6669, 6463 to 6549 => 1.00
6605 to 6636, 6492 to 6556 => 1.01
